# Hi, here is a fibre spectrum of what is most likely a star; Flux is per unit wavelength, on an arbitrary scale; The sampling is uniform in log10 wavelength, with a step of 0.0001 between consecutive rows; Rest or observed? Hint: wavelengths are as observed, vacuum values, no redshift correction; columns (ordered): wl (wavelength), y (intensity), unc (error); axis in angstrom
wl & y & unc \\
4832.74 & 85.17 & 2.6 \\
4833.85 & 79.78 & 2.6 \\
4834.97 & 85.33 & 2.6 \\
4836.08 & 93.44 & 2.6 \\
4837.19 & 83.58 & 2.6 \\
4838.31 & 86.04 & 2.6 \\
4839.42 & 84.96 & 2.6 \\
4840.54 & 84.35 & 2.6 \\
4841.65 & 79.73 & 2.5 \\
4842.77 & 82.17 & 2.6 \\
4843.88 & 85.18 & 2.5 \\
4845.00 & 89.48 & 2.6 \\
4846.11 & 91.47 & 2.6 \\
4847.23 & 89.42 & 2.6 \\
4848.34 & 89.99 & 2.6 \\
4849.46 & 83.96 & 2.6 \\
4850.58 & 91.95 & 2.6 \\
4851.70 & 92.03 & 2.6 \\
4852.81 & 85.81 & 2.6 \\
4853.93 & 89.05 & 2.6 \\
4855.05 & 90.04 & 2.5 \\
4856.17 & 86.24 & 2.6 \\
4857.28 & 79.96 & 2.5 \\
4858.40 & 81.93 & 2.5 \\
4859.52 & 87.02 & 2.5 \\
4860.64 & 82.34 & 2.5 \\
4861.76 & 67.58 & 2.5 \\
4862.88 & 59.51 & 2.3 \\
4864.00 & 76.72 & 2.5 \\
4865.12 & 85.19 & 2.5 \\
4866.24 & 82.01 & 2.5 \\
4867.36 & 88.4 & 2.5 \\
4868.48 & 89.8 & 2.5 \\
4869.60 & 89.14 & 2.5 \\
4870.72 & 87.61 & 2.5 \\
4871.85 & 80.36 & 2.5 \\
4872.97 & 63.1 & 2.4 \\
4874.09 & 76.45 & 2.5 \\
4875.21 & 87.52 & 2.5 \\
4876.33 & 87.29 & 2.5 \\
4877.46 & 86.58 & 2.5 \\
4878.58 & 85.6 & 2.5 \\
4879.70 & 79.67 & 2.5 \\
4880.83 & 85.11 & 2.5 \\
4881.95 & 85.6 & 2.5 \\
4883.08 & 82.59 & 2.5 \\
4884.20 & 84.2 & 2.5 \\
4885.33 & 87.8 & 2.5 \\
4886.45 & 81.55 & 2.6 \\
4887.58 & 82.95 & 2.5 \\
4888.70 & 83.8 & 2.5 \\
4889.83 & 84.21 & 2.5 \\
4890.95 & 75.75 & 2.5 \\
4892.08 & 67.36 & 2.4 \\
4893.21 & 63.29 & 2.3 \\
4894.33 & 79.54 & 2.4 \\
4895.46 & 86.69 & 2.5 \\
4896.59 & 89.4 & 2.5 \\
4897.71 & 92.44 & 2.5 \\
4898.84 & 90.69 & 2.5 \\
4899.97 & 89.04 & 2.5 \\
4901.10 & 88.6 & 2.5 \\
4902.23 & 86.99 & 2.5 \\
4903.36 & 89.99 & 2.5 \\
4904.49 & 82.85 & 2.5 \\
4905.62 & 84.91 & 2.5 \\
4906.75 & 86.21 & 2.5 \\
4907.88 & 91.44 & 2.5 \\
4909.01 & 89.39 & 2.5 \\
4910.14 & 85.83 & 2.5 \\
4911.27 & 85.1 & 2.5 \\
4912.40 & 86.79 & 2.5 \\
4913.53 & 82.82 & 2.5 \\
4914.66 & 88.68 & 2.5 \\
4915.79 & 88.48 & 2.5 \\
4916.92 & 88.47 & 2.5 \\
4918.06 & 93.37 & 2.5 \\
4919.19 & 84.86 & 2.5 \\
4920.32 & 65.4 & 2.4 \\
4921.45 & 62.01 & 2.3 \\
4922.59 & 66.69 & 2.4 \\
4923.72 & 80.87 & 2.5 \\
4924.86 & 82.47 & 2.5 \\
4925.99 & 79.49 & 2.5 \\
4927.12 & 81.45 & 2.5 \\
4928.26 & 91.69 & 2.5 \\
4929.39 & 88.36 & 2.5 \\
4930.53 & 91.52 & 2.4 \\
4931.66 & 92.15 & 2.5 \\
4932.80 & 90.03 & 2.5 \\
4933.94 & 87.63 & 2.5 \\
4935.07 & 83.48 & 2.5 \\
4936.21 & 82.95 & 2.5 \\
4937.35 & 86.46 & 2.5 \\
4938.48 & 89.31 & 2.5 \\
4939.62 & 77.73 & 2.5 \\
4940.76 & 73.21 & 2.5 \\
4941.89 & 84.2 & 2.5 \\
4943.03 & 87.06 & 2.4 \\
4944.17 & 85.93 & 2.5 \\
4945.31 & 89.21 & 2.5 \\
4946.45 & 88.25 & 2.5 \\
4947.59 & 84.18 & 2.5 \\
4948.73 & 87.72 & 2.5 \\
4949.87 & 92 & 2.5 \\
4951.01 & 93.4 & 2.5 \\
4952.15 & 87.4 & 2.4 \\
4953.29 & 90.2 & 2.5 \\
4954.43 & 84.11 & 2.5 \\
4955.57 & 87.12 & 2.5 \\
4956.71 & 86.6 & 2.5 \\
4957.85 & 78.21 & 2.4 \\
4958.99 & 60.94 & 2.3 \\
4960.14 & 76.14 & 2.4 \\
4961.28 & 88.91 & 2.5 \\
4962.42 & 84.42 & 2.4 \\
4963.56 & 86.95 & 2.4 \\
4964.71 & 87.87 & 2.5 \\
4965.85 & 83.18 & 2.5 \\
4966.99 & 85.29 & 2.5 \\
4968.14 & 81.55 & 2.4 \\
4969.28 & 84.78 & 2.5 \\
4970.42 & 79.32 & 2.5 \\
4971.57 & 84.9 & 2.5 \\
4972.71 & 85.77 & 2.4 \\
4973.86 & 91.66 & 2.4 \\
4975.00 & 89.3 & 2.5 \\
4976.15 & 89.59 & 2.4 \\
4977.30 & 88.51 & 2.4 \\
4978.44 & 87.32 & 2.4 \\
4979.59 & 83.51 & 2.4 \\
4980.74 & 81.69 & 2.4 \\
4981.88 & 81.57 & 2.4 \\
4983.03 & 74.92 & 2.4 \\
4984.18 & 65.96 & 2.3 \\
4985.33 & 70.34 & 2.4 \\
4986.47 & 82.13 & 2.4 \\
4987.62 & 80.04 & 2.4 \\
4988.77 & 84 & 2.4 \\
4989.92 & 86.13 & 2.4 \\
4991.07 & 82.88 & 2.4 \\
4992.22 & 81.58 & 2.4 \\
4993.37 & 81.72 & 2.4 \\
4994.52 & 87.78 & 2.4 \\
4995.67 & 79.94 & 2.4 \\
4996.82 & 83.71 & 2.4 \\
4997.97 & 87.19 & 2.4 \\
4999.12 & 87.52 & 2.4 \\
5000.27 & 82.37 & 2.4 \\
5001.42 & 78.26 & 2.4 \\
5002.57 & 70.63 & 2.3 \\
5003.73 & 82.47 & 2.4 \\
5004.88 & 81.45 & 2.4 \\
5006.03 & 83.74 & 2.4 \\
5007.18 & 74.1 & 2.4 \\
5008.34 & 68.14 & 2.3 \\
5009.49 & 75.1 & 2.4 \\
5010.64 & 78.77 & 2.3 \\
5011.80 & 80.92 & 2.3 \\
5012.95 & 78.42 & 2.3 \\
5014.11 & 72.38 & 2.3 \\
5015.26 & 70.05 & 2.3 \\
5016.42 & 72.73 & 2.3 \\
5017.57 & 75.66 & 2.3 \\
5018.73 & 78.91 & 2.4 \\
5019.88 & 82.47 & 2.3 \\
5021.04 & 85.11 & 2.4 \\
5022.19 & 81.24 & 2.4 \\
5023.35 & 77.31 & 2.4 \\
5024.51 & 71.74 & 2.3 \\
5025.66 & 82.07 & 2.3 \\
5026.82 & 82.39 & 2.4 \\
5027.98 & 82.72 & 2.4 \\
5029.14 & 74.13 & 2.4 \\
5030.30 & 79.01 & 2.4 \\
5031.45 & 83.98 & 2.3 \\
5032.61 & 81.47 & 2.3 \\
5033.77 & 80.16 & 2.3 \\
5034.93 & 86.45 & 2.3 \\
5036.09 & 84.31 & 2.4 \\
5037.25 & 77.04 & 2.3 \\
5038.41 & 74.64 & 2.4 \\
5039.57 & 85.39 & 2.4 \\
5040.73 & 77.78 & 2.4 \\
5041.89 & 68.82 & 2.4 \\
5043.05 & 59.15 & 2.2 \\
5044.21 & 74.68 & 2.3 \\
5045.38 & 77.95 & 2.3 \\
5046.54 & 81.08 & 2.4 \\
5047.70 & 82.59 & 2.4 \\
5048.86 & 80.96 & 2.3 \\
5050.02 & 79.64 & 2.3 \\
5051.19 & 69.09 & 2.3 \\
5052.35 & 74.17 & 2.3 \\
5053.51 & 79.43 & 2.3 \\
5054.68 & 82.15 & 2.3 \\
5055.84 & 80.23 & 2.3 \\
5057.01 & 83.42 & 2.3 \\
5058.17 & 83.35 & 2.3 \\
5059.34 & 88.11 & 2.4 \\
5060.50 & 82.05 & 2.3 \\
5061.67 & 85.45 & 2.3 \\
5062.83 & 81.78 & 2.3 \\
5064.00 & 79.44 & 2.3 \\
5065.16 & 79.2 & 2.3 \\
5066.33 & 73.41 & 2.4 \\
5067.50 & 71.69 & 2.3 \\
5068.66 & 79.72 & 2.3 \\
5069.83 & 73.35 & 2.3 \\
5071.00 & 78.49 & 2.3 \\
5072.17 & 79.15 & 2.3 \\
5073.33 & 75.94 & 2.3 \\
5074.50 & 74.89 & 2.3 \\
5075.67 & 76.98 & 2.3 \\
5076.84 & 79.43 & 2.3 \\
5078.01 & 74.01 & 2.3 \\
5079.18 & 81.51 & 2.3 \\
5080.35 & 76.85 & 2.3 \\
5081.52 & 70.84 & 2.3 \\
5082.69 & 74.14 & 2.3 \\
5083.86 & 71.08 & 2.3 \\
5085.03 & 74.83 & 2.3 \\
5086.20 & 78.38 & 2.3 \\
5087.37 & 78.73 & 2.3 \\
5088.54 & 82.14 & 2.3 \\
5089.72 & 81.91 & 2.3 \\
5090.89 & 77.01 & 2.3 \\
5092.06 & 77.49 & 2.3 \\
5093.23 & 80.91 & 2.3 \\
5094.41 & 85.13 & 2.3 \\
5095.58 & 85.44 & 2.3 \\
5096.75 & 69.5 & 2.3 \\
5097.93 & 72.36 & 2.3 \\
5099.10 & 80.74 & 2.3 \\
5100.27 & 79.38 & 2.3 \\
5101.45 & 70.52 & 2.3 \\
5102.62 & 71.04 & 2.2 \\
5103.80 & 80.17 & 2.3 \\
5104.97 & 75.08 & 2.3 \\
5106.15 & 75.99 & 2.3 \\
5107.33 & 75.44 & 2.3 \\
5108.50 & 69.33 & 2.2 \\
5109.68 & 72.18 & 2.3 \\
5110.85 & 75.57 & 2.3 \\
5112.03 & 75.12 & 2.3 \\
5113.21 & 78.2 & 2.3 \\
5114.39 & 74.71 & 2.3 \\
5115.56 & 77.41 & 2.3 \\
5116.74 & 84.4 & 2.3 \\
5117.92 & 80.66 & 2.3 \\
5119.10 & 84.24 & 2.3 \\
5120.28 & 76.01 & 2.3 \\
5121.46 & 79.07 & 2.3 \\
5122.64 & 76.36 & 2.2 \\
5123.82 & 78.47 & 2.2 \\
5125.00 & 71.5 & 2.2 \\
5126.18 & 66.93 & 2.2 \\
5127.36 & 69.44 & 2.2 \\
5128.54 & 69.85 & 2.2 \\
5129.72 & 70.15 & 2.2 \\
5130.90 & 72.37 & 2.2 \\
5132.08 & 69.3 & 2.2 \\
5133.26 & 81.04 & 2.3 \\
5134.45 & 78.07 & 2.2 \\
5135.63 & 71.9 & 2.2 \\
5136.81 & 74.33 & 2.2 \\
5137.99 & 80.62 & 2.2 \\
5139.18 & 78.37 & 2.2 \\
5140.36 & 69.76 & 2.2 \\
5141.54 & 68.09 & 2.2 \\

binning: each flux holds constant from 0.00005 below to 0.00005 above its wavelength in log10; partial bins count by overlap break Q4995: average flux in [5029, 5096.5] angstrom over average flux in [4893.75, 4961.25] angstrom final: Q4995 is 0.92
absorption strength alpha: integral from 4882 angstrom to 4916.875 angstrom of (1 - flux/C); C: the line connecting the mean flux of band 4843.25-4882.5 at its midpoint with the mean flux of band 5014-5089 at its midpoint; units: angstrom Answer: -0.8 angstrom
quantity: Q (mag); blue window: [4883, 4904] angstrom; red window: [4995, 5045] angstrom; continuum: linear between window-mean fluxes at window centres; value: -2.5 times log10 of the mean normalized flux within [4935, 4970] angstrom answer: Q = -0.043 mag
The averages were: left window 83.5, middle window 84.5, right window 78.5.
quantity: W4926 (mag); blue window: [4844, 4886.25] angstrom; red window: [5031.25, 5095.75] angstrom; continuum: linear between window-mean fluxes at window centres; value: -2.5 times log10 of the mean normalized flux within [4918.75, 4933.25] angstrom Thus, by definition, 0.014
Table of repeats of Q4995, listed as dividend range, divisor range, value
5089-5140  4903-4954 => 0.89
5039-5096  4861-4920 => 0.93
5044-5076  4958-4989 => 0.96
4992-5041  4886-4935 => 0.95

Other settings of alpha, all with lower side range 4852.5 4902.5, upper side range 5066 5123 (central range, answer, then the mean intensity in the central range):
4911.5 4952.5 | -1.7 angstrom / 84.6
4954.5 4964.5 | -0.1 angstrom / 81.5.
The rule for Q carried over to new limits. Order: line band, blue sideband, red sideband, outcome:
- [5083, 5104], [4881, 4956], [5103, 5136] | -0.01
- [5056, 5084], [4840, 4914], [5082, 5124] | 0.00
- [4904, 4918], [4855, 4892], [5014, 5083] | -0.08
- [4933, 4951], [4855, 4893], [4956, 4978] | -0.03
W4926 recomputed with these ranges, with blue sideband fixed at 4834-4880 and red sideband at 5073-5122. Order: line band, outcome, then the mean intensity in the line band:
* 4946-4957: -0.088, 88.1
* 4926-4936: -0.073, 87.6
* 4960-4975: -0.057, 85.1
